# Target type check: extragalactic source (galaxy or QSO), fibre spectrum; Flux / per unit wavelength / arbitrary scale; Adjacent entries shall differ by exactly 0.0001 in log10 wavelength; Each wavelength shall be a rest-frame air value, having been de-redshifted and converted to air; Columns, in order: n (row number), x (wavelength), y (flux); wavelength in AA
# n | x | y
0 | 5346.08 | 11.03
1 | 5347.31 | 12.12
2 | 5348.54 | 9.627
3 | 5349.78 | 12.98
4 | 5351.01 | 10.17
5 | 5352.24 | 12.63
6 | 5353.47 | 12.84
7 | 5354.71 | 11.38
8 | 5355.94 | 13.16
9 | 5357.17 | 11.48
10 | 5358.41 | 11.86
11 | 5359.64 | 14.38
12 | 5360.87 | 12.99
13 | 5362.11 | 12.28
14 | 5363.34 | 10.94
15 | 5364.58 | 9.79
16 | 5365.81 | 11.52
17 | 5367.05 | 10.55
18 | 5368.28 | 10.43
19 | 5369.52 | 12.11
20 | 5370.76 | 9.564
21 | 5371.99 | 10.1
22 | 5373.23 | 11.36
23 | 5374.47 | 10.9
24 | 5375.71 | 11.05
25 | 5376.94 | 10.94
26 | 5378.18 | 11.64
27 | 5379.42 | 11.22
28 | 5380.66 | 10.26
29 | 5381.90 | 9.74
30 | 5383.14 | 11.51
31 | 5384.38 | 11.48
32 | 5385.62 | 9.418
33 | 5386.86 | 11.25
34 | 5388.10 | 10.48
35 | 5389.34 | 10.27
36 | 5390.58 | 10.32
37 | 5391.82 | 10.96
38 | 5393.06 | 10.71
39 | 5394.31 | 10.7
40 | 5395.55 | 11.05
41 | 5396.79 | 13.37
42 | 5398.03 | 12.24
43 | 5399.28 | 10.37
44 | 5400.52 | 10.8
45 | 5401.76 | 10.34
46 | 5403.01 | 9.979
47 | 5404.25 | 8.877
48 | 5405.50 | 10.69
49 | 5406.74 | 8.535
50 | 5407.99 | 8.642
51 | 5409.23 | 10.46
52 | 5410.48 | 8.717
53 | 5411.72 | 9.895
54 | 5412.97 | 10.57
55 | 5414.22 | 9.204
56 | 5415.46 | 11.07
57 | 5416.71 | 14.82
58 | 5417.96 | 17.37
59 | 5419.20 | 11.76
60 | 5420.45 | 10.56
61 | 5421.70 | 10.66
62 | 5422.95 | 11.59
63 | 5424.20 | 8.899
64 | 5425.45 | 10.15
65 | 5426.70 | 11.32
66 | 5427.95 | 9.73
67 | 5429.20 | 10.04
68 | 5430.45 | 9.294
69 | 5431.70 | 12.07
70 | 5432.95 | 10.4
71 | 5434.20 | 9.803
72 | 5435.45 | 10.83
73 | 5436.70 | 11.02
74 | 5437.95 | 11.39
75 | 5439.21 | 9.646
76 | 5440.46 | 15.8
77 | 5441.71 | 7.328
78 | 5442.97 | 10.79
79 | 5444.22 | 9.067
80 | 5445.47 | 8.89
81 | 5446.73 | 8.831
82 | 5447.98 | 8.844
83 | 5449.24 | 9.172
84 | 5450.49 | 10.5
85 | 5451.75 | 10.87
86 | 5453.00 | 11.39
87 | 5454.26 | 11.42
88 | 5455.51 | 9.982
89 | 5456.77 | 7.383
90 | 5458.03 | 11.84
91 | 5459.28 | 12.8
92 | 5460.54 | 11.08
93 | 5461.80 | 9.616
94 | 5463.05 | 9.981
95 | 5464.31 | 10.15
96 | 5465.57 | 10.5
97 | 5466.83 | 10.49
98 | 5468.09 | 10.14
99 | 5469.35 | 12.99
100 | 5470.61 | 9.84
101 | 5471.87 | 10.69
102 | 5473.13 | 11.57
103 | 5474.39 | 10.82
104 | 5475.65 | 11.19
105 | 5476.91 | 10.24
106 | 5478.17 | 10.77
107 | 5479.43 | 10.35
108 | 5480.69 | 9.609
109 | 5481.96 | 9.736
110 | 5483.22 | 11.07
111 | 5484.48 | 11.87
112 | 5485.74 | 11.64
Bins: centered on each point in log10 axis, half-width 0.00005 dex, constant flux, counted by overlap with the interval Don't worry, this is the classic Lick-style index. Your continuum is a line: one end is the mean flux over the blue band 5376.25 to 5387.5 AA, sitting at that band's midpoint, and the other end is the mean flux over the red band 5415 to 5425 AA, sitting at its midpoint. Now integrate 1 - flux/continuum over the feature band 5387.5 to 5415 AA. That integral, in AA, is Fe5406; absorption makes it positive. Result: 2.7 AA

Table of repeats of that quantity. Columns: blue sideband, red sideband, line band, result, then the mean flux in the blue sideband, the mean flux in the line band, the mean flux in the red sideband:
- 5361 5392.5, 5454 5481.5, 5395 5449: 0.7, 10.8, 10.6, 10.6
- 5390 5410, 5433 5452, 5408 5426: -1.2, 10.5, 11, 10.2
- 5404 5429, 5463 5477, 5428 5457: 1.3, 10.7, 10.2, 10.8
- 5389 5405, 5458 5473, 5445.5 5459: 1.0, 10.8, 10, 10.8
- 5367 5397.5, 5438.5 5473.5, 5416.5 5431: -0.9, 10.9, 11.3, 10.4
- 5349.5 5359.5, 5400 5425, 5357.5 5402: 1.6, 12.1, 11.1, 10.7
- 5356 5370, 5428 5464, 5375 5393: 1.0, 11.7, 10.8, 10.3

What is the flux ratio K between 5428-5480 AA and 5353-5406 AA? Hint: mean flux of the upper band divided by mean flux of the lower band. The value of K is 0.9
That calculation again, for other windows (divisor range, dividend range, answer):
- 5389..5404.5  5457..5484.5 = 0.99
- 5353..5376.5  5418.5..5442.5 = 0.93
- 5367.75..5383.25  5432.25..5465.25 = 0.96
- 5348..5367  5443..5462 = 0.86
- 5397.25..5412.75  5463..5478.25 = 1.07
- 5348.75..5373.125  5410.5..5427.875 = 0.97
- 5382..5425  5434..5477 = 0.97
